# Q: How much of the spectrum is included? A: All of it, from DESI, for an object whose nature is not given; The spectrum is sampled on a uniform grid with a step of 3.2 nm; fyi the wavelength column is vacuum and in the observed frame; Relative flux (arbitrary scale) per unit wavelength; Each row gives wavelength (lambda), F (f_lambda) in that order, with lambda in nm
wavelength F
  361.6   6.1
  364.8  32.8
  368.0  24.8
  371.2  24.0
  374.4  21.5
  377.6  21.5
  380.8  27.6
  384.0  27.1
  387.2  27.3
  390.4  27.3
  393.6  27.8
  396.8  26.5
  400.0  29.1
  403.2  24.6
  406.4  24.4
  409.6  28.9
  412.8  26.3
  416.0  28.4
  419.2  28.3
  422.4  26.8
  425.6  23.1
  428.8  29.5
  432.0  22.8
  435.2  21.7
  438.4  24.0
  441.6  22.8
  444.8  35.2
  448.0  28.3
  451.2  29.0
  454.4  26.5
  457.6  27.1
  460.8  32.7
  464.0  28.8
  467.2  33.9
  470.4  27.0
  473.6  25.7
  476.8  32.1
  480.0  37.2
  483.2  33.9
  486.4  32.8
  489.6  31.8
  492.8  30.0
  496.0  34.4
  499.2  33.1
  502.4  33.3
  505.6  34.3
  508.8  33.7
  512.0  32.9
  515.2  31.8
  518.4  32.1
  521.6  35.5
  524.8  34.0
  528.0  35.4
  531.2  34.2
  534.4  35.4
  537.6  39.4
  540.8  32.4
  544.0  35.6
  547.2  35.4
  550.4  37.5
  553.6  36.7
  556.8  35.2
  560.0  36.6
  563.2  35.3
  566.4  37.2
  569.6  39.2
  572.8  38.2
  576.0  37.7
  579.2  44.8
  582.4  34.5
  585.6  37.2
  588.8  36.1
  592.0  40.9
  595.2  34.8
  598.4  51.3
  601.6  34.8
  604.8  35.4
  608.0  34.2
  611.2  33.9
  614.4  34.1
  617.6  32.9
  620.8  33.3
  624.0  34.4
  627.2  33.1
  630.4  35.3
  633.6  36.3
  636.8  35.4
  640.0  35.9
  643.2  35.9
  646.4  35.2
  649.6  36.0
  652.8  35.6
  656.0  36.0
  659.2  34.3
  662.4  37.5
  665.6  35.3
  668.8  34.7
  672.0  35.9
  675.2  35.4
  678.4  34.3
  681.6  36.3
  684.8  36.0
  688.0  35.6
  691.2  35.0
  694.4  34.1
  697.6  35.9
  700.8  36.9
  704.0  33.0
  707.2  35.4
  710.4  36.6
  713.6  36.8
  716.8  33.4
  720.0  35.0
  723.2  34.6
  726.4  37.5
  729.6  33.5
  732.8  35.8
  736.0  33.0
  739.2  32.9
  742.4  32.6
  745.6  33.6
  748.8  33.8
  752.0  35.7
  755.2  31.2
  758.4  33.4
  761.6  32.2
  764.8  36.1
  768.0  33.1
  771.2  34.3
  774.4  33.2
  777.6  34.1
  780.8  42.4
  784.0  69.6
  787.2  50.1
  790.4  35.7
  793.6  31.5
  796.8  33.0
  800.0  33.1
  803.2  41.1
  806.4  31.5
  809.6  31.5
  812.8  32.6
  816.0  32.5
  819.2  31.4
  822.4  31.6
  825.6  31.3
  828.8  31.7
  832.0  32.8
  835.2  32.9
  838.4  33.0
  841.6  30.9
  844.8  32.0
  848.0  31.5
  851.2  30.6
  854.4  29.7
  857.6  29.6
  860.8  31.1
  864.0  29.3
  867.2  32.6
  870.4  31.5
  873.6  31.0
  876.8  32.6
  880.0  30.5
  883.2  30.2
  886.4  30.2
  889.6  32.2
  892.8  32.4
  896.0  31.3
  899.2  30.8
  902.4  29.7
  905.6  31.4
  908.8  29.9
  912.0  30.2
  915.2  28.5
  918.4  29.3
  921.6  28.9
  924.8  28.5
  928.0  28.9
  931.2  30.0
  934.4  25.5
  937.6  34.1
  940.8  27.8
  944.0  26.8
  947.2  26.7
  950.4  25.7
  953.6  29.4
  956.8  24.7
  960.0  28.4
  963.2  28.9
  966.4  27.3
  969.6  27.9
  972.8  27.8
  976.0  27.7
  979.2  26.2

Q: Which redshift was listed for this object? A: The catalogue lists 0.194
